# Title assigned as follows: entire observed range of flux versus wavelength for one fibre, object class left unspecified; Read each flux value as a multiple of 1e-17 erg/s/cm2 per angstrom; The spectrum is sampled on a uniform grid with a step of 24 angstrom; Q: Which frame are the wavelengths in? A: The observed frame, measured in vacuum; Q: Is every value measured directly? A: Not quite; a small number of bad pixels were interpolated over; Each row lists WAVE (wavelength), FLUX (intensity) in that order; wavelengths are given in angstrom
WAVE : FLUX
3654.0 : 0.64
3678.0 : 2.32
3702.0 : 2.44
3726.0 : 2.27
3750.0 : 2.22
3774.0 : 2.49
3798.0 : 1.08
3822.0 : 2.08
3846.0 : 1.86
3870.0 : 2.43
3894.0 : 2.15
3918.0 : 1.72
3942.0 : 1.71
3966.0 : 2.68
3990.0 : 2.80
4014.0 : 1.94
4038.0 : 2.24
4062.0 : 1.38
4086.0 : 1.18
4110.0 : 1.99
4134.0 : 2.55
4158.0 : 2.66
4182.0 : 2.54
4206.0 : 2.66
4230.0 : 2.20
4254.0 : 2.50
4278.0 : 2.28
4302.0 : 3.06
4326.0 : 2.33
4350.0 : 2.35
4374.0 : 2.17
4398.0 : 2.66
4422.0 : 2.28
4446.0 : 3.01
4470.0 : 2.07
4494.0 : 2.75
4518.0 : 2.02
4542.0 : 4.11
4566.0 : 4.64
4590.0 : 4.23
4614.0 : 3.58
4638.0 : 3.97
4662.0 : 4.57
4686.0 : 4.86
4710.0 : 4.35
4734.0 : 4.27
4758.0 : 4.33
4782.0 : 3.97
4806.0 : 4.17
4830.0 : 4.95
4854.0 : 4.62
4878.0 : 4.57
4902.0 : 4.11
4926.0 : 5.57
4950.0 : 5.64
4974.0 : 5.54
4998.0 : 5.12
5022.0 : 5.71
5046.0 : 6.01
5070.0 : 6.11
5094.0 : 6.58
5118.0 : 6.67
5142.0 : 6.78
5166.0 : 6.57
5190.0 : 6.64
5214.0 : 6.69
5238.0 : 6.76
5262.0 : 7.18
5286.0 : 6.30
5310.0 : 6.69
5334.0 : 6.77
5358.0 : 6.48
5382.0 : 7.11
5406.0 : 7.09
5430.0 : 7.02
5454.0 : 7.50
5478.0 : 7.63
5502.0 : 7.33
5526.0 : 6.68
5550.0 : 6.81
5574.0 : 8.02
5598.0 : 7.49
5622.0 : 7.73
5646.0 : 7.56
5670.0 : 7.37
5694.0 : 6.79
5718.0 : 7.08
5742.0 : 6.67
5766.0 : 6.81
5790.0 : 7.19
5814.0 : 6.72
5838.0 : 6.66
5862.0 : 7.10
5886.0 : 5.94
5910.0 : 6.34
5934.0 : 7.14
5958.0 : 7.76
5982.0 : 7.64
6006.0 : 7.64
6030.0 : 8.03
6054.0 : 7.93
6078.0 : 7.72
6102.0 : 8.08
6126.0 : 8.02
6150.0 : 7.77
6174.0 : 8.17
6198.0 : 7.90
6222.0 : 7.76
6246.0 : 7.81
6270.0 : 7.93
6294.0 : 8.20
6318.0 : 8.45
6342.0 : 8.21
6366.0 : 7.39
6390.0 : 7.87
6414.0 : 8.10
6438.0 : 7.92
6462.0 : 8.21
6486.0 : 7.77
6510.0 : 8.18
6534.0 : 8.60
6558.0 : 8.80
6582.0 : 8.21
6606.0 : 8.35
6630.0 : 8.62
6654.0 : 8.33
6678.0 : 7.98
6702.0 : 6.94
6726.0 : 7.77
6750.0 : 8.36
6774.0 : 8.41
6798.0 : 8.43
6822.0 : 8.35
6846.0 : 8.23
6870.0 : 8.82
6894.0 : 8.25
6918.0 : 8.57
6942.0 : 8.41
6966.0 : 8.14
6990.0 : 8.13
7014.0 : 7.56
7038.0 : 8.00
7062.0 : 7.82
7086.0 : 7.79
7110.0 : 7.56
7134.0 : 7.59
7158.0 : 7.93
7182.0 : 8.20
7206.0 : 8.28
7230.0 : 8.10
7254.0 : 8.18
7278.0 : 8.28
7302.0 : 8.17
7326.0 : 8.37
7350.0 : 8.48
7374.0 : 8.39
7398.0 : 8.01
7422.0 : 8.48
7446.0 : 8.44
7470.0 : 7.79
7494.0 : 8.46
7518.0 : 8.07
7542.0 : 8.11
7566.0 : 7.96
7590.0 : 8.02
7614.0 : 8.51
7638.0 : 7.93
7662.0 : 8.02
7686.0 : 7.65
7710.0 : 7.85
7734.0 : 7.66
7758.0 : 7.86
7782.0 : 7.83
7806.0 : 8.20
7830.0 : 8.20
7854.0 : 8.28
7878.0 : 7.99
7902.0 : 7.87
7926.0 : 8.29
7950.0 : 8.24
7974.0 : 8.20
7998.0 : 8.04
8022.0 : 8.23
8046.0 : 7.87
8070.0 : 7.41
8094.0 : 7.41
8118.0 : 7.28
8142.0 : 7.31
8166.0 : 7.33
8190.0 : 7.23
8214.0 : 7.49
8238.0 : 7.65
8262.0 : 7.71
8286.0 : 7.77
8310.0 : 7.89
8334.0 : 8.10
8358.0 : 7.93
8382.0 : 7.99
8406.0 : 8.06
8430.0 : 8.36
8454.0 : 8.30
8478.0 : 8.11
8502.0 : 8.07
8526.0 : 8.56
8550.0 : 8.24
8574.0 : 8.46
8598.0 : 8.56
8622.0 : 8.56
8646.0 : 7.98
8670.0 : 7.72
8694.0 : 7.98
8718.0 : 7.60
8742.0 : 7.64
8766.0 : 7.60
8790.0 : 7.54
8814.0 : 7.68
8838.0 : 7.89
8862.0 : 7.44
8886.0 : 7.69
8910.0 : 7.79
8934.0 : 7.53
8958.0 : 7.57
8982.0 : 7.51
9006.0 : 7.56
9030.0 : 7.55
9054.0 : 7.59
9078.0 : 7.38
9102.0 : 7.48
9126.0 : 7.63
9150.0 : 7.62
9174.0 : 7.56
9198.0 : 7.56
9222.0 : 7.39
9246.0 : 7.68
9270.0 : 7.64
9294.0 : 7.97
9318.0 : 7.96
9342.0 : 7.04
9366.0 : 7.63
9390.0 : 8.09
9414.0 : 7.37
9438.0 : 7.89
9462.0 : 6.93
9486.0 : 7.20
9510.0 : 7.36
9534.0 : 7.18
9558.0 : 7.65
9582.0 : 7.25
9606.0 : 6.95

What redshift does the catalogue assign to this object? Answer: 0.138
